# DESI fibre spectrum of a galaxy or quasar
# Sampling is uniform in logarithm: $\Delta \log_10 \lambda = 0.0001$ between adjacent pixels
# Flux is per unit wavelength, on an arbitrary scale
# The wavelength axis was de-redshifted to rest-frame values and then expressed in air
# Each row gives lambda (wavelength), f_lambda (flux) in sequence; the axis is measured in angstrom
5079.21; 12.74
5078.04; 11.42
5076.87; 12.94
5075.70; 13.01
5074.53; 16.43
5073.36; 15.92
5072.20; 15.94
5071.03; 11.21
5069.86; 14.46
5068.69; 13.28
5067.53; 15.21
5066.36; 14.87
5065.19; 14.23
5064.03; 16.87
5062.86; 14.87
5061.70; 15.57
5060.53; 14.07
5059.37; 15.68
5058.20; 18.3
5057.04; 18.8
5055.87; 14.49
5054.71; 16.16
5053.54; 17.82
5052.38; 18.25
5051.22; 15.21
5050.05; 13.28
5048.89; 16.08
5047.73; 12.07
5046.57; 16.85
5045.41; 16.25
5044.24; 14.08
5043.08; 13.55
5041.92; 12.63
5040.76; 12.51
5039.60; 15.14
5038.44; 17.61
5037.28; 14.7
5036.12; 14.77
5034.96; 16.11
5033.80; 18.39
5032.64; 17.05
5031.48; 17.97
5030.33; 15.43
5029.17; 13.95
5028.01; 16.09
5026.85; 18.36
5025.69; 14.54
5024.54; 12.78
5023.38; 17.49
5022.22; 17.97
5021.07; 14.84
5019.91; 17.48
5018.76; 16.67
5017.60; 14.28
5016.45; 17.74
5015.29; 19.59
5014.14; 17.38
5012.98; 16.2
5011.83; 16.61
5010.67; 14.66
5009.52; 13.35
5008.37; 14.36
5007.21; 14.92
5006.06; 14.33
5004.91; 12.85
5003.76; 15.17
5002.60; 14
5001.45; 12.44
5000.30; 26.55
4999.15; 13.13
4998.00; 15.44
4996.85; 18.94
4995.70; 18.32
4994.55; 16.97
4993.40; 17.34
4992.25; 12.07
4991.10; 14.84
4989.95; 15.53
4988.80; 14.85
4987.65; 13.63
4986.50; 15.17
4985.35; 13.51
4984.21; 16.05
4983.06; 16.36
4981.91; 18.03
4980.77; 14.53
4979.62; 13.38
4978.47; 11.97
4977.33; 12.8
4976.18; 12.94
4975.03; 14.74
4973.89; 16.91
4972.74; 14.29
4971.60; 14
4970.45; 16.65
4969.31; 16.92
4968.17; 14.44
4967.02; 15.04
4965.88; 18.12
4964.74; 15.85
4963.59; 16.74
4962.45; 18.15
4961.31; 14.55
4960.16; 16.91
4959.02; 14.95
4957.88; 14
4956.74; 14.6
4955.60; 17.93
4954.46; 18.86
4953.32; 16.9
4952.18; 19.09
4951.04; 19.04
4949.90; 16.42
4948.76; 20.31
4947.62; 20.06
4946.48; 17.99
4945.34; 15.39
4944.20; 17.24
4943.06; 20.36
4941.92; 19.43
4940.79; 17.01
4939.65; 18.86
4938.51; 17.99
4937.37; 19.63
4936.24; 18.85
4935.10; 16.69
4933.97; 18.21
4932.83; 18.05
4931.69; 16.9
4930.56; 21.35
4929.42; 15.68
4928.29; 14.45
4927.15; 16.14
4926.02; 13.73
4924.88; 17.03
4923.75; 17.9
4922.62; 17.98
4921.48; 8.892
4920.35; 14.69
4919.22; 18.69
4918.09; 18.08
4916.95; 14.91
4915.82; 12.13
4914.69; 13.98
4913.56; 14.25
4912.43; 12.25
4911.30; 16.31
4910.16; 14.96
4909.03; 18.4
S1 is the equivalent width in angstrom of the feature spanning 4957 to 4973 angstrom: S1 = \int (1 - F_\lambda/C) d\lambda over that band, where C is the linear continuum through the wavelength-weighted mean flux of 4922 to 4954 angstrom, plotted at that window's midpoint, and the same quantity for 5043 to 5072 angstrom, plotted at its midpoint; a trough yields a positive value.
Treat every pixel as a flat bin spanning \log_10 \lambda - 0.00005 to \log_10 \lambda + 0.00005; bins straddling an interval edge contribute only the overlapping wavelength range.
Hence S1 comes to 1.4 angstrom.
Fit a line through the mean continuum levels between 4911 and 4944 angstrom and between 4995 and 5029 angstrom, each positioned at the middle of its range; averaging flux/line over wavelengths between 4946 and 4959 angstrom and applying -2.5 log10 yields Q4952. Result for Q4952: -0.08 mag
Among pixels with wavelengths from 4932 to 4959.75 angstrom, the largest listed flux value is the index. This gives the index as 20.36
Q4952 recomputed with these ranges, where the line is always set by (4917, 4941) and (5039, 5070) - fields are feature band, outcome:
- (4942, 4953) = -0.108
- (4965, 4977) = 0.069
